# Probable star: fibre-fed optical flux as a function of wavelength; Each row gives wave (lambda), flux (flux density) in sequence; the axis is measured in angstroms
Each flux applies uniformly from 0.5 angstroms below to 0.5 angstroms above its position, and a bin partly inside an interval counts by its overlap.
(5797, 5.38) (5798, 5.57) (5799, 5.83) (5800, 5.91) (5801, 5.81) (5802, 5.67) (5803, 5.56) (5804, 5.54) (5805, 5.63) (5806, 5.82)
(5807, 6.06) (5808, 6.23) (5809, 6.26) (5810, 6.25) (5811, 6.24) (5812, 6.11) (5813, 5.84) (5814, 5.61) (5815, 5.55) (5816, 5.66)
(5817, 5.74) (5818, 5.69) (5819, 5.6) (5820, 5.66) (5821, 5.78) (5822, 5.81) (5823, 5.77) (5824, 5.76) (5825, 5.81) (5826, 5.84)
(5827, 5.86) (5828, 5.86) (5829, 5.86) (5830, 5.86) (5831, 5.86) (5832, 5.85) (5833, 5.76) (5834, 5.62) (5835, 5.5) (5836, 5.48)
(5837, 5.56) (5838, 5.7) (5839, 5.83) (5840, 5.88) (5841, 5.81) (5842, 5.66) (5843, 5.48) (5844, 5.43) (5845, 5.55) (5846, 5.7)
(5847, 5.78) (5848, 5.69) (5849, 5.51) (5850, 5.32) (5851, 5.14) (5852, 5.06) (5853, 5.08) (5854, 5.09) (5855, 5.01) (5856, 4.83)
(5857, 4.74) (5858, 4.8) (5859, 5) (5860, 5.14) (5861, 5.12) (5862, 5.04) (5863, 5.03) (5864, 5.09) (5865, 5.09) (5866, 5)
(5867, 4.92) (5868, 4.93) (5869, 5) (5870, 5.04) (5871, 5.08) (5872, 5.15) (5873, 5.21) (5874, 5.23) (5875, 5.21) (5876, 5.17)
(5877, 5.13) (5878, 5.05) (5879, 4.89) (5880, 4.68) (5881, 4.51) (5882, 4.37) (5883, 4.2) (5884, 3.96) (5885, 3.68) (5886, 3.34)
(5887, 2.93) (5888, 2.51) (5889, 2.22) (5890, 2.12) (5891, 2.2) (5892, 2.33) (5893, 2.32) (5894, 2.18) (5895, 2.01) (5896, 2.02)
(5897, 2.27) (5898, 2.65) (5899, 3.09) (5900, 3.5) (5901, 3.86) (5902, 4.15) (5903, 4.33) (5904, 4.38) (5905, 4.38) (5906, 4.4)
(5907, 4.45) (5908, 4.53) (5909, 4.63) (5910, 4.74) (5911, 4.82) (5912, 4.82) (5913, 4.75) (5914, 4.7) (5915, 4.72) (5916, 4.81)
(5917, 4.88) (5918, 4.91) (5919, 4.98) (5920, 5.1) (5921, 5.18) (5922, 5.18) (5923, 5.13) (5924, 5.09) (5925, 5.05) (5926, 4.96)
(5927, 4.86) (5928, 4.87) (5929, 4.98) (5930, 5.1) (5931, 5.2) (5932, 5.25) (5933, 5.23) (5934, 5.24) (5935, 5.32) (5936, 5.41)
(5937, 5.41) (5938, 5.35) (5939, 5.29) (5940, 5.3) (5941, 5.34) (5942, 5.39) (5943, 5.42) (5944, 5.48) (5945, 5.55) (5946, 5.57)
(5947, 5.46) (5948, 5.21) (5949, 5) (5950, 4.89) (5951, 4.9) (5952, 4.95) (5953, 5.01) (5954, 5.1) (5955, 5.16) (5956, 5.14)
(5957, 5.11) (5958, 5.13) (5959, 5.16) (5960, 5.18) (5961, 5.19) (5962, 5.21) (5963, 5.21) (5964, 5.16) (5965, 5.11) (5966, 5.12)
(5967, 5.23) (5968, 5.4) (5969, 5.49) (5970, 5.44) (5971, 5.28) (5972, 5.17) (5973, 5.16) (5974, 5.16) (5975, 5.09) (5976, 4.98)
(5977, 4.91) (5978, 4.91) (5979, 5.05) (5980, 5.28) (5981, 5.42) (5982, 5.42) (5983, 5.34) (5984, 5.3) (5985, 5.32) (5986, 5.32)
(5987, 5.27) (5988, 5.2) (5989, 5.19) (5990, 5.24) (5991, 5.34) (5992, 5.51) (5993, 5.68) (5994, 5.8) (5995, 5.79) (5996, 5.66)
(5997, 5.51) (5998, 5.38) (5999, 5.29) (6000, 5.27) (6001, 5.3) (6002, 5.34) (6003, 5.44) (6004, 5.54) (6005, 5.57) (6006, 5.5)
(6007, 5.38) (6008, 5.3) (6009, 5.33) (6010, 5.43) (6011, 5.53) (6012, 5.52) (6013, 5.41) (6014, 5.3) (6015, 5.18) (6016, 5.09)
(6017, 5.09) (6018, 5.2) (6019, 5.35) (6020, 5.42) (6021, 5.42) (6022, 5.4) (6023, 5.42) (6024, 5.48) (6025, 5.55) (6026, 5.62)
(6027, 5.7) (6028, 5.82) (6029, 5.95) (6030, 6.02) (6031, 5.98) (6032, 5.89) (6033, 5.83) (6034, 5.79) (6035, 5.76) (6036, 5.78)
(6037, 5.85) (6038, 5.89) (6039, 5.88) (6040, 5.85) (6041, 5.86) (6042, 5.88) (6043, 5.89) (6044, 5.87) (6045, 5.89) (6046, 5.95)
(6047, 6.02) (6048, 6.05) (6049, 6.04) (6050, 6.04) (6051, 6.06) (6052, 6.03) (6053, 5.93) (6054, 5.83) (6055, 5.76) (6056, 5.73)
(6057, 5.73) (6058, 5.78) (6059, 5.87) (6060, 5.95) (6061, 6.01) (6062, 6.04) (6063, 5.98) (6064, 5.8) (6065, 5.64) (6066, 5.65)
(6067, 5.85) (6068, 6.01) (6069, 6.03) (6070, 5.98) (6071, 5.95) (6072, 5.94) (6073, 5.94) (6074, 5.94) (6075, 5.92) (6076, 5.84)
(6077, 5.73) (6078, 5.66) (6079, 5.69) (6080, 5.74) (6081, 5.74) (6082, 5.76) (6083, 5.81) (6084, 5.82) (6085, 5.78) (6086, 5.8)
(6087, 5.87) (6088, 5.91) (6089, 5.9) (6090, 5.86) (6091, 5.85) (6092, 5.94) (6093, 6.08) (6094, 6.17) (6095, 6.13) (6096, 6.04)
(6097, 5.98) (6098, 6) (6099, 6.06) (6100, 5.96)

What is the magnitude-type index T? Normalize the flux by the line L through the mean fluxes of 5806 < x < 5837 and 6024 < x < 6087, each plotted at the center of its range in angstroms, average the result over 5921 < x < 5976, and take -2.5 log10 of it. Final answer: 0.13 mag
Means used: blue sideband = 5.82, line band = 5.2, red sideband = 5.86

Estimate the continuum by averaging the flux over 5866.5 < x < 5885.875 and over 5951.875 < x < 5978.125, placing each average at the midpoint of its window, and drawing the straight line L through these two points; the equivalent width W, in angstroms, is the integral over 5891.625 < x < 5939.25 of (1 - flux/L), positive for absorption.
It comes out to 5.05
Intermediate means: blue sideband 4.78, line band 4.43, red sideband 5.16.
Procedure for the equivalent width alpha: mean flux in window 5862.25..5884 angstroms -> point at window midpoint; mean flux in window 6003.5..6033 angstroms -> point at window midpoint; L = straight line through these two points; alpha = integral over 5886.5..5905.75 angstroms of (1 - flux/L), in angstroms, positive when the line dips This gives 8.0 angstroms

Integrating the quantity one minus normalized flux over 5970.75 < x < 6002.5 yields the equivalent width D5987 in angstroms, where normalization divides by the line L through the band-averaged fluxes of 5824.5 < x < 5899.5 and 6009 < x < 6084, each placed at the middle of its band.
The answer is 0.66 angstroms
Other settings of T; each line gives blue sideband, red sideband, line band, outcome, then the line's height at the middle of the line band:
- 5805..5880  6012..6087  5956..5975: 0.09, 5.65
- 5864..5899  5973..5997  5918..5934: -0.13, 4.51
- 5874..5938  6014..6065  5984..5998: -0.04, 5.22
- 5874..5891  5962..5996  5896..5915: 0.05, 4.29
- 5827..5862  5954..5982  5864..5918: 0.29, 5.35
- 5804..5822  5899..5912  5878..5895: 0.38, 4.63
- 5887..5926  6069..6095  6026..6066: -0.08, 5.47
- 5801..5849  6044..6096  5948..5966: 0.15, 5.83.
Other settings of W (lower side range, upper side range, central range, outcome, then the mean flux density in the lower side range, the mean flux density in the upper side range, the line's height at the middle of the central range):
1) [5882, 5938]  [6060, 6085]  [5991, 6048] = -3.1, 4.18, 5.85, 5.31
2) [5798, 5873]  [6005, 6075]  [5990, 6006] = 0.6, 5.54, 5.74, 5.7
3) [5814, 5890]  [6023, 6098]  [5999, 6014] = 0.7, 5.15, 5.87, 5.68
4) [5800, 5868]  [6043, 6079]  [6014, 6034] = 1.0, 5.56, 5.9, 5.84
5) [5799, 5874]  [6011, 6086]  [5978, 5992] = 1.0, 5.53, 5.77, 5.7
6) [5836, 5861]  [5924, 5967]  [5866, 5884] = 1.4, 5.36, 5.19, 5.32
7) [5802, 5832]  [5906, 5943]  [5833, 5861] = 1.1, 5.83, 5.02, 5.6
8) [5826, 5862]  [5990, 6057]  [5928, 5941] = 0.7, 5.47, 5.64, 5.55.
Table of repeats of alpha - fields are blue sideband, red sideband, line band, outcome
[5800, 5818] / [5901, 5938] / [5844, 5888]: 3.8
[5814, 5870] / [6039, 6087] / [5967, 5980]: 1.2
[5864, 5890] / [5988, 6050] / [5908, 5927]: -0.5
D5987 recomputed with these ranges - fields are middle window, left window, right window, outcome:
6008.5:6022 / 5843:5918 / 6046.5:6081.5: 0.39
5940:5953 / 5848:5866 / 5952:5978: -0.27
